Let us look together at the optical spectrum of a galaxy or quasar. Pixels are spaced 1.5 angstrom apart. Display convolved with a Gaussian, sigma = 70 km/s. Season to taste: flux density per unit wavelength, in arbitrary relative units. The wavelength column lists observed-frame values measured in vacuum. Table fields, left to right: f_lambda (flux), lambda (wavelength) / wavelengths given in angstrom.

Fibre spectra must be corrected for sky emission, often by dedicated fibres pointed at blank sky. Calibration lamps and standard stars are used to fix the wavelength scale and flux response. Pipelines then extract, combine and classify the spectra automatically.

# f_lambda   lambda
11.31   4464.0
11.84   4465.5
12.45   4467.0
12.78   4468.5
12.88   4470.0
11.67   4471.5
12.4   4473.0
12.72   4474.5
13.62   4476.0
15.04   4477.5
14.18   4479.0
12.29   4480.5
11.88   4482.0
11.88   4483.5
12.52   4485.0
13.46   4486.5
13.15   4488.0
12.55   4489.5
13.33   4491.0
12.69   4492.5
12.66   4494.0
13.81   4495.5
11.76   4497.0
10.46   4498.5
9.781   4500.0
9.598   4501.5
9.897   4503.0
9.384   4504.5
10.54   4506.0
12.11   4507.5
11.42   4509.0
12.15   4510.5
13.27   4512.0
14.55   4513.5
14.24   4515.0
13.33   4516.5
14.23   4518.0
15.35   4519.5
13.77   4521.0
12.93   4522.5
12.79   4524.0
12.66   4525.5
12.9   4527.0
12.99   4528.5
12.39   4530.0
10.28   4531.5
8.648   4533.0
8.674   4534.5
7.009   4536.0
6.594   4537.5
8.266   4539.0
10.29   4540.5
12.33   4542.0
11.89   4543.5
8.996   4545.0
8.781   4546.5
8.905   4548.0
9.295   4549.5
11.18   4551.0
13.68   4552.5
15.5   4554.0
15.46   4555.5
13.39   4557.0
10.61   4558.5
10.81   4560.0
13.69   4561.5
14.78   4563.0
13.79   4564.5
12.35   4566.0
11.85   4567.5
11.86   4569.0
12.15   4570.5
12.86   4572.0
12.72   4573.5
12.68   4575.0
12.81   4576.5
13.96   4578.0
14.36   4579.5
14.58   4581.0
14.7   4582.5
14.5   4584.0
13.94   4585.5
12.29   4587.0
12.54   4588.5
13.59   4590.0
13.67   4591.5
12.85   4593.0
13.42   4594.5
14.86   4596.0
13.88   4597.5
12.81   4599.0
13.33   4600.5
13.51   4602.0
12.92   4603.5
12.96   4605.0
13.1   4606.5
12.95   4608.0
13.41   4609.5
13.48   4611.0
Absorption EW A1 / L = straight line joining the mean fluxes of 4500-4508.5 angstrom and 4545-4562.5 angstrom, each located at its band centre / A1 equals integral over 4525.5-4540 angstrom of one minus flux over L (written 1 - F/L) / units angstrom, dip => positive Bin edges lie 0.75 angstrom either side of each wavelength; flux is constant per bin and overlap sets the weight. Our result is 1.6 angstrom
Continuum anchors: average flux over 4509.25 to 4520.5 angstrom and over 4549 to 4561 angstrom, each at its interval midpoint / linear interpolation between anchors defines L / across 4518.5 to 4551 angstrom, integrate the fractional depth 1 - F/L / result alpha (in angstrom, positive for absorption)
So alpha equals 6.0 angstrom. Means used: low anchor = 13.8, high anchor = 12.6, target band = 10.8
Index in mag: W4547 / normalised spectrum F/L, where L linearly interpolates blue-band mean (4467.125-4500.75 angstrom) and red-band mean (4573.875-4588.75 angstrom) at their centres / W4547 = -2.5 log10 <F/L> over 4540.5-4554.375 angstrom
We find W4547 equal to 0.20 mag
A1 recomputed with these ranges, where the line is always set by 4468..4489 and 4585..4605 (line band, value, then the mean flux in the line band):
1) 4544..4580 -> 2.38 angstrom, 12.3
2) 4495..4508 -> 2.25 angstrom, 10.7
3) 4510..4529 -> -0.66 angstrom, 13.5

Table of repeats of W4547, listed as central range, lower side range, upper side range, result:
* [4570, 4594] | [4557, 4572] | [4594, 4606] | -0.04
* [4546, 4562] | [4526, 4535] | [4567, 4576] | -0.01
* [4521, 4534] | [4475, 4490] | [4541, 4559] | 0.01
